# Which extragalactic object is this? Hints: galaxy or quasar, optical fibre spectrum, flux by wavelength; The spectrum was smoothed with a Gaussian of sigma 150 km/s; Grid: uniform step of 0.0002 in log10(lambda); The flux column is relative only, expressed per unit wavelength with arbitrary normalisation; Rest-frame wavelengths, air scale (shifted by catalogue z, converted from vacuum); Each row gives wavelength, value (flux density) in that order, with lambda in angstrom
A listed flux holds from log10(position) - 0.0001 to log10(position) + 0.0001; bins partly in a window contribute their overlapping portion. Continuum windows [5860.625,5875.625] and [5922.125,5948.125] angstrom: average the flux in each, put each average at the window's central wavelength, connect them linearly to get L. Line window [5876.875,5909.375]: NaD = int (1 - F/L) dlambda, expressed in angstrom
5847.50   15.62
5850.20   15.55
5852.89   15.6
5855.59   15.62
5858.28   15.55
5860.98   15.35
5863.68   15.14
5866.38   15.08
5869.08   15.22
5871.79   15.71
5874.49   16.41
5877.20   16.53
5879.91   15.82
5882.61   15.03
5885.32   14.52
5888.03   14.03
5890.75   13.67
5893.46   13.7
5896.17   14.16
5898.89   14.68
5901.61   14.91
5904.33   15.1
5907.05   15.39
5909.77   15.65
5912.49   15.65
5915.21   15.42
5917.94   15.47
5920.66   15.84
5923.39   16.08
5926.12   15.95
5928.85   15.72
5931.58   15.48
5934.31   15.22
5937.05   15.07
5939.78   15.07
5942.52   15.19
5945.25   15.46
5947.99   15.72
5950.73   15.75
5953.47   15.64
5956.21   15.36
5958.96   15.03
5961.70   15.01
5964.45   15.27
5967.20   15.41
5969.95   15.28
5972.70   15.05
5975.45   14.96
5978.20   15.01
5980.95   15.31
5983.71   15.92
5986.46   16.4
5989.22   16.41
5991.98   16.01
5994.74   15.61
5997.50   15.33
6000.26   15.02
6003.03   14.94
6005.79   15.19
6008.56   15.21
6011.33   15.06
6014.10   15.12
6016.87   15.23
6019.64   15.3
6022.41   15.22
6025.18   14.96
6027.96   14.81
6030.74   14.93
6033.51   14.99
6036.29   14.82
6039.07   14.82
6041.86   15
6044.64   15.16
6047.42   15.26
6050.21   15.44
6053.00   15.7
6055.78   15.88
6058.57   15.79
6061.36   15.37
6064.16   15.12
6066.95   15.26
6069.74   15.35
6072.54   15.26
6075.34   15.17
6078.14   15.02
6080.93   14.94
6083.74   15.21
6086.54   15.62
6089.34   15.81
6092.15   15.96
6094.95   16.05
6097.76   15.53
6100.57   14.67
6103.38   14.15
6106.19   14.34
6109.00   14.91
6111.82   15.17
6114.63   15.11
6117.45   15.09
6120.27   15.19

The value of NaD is 1.5 angstrom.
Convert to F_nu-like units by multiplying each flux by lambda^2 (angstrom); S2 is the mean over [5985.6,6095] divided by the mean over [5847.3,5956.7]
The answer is 1.05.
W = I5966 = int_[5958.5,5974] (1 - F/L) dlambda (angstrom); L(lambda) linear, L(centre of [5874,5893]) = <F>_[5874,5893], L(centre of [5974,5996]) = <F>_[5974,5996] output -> 0.4 angstrom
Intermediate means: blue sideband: 15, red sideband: 15.7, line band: 15.2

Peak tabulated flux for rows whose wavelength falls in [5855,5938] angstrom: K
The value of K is 16.53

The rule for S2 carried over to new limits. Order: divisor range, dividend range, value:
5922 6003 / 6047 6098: 1.04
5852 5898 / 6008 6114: 1.07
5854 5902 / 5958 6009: 1.06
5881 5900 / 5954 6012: 1.11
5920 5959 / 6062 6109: 1.03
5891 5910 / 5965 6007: 1.08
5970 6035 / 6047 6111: 1.02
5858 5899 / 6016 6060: 1.07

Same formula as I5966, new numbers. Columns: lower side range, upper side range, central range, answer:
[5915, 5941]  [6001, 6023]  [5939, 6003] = -0.41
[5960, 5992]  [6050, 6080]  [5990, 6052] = 1.06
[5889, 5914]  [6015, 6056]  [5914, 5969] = -2.15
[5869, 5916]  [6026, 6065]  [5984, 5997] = -0.75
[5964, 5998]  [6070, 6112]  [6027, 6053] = 0.49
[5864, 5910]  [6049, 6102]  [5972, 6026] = -0.38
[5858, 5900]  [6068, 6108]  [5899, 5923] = -0.58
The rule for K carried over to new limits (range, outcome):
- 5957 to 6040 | 16.41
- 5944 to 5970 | 15.75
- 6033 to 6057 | 15.88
